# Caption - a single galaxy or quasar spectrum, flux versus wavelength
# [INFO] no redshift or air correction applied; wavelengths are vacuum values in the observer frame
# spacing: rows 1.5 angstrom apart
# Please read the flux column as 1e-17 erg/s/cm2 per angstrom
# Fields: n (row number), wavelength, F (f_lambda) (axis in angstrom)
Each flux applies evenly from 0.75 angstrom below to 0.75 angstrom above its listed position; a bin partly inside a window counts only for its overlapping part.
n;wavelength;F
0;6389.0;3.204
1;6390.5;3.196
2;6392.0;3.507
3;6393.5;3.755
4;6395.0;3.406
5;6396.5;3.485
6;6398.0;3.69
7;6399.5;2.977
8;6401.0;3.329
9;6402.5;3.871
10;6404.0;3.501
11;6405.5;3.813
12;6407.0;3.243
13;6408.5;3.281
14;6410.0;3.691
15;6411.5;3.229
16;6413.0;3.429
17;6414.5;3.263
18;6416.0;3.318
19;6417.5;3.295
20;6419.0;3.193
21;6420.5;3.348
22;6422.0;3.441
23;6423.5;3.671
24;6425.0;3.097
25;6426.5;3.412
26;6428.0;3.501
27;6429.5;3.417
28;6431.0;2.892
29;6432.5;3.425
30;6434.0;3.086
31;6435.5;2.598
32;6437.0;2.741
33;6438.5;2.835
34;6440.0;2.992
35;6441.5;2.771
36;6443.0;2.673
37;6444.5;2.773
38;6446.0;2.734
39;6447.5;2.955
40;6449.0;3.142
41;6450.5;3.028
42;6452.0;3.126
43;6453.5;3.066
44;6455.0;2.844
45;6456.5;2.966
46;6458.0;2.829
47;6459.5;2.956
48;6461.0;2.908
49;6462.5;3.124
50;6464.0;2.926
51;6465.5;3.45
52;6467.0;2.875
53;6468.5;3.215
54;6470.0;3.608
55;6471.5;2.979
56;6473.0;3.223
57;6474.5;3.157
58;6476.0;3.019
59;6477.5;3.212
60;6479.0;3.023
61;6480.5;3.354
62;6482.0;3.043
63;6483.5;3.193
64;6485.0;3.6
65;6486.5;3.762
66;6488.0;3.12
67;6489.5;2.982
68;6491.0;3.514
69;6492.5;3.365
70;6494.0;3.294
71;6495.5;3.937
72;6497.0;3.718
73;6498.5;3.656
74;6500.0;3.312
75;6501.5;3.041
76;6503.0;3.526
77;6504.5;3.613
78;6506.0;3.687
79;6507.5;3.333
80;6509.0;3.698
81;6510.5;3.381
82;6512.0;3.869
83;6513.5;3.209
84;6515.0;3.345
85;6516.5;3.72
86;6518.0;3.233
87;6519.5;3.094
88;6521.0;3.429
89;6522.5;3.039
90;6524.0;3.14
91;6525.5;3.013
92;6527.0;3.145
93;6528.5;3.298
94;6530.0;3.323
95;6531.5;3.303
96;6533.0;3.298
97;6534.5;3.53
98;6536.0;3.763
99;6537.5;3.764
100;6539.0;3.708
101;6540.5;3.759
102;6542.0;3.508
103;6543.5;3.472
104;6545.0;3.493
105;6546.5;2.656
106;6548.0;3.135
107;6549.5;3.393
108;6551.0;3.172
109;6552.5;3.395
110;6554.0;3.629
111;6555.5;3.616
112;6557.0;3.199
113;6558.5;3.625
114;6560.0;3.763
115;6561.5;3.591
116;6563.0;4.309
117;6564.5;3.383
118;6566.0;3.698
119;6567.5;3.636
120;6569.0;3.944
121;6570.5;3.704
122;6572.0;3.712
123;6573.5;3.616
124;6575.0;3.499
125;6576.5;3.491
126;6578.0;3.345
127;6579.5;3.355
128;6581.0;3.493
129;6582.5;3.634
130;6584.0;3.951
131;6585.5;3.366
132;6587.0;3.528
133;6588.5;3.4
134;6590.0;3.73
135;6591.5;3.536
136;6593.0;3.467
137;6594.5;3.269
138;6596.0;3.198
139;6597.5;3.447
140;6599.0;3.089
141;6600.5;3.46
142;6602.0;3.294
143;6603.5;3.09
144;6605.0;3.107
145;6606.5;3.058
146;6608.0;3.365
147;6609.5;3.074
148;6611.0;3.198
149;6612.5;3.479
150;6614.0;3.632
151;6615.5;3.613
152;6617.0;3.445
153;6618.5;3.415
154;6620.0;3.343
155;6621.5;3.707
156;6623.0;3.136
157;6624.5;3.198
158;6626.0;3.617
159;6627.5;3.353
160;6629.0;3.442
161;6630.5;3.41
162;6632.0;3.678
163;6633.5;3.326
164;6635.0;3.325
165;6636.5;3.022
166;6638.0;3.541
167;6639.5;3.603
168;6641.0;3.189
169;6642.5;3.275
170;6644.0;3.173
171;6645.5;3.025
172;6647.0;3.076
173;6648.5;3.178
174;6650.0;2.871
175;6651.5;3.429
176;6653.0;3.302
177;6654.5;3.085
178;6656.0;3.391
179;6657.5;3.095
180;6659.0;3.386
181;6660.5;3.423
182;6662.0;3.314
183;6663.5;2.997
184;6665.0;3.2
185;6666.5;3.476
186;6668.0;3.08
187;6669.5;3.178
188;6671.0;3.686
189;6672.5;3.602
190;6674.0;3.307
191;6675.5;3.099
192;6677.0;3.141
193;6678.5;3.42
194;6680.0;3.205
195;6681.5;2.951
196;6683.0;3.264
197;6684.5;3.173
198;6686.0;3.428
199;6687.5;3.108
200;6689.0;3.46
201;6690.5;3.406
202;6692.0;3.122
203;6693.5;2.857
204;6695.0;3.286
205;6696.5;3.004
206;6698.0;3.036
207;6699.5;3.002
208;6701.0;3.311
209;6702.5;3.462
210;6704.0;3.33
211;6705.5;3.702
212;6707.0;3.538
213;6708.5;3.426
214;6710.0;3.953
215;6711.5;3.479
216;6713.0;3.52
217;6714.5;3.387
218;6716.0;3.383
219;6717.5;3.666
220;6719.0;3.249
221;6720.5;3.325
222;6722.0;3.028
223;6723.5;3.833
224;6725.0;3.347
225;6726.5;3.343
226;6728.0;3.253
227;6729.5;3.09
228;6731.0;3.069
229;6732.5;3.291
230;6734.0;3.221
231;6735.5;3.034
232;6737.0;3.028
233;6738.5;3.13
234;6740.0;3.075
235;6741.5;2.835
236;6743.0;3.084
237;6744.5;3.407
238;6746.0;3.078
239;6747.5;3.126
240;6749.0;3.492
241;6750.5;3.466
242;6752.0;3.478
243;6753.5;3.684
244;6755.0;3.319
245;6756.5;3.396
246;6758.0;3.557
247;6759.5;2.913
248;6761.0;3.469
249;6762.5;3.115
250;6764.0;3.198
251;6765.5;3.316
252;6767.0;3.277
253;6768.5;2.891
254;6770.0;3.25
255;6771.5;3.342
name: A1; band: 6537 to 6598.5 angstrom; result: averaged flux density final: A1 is 3.52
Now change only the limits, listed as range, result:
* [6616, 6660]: 3.31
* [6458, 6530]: 3.3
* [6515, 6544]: 3.39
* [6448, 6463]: 3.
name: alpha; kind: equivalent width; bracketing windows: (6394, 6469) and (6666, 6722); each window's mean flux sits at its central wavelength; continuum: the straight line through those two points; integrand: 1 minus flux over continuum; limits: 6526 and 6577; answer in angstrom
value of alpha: -4.2 angstrom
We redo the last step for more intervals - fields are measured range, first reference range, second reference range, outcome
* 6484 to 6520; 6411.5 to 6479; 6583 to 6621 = -2.9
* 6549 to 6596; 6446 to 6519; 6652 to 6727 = -3.9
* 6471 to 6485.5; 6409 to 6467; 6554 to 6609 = 0.2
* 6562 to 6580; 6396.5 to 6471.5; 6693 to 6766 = -2.3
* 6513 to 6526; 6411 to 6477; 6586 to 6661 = -0.2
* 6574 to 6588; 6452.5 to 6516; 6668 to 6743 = -1.0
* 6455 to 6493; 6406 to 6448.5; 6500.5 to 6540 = 1.3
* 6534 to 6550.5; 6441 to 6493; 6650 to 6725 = -1.5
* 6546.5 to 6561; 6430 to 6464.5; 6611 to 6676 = -1.2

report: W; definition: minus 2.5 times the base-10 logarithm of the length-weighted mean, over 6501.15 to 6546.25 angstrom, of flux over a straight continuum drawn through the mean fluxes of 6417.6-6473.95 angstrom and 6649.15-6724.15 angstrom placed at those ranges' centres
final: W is -0.09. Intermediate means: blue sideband 3.08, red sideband 3.31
